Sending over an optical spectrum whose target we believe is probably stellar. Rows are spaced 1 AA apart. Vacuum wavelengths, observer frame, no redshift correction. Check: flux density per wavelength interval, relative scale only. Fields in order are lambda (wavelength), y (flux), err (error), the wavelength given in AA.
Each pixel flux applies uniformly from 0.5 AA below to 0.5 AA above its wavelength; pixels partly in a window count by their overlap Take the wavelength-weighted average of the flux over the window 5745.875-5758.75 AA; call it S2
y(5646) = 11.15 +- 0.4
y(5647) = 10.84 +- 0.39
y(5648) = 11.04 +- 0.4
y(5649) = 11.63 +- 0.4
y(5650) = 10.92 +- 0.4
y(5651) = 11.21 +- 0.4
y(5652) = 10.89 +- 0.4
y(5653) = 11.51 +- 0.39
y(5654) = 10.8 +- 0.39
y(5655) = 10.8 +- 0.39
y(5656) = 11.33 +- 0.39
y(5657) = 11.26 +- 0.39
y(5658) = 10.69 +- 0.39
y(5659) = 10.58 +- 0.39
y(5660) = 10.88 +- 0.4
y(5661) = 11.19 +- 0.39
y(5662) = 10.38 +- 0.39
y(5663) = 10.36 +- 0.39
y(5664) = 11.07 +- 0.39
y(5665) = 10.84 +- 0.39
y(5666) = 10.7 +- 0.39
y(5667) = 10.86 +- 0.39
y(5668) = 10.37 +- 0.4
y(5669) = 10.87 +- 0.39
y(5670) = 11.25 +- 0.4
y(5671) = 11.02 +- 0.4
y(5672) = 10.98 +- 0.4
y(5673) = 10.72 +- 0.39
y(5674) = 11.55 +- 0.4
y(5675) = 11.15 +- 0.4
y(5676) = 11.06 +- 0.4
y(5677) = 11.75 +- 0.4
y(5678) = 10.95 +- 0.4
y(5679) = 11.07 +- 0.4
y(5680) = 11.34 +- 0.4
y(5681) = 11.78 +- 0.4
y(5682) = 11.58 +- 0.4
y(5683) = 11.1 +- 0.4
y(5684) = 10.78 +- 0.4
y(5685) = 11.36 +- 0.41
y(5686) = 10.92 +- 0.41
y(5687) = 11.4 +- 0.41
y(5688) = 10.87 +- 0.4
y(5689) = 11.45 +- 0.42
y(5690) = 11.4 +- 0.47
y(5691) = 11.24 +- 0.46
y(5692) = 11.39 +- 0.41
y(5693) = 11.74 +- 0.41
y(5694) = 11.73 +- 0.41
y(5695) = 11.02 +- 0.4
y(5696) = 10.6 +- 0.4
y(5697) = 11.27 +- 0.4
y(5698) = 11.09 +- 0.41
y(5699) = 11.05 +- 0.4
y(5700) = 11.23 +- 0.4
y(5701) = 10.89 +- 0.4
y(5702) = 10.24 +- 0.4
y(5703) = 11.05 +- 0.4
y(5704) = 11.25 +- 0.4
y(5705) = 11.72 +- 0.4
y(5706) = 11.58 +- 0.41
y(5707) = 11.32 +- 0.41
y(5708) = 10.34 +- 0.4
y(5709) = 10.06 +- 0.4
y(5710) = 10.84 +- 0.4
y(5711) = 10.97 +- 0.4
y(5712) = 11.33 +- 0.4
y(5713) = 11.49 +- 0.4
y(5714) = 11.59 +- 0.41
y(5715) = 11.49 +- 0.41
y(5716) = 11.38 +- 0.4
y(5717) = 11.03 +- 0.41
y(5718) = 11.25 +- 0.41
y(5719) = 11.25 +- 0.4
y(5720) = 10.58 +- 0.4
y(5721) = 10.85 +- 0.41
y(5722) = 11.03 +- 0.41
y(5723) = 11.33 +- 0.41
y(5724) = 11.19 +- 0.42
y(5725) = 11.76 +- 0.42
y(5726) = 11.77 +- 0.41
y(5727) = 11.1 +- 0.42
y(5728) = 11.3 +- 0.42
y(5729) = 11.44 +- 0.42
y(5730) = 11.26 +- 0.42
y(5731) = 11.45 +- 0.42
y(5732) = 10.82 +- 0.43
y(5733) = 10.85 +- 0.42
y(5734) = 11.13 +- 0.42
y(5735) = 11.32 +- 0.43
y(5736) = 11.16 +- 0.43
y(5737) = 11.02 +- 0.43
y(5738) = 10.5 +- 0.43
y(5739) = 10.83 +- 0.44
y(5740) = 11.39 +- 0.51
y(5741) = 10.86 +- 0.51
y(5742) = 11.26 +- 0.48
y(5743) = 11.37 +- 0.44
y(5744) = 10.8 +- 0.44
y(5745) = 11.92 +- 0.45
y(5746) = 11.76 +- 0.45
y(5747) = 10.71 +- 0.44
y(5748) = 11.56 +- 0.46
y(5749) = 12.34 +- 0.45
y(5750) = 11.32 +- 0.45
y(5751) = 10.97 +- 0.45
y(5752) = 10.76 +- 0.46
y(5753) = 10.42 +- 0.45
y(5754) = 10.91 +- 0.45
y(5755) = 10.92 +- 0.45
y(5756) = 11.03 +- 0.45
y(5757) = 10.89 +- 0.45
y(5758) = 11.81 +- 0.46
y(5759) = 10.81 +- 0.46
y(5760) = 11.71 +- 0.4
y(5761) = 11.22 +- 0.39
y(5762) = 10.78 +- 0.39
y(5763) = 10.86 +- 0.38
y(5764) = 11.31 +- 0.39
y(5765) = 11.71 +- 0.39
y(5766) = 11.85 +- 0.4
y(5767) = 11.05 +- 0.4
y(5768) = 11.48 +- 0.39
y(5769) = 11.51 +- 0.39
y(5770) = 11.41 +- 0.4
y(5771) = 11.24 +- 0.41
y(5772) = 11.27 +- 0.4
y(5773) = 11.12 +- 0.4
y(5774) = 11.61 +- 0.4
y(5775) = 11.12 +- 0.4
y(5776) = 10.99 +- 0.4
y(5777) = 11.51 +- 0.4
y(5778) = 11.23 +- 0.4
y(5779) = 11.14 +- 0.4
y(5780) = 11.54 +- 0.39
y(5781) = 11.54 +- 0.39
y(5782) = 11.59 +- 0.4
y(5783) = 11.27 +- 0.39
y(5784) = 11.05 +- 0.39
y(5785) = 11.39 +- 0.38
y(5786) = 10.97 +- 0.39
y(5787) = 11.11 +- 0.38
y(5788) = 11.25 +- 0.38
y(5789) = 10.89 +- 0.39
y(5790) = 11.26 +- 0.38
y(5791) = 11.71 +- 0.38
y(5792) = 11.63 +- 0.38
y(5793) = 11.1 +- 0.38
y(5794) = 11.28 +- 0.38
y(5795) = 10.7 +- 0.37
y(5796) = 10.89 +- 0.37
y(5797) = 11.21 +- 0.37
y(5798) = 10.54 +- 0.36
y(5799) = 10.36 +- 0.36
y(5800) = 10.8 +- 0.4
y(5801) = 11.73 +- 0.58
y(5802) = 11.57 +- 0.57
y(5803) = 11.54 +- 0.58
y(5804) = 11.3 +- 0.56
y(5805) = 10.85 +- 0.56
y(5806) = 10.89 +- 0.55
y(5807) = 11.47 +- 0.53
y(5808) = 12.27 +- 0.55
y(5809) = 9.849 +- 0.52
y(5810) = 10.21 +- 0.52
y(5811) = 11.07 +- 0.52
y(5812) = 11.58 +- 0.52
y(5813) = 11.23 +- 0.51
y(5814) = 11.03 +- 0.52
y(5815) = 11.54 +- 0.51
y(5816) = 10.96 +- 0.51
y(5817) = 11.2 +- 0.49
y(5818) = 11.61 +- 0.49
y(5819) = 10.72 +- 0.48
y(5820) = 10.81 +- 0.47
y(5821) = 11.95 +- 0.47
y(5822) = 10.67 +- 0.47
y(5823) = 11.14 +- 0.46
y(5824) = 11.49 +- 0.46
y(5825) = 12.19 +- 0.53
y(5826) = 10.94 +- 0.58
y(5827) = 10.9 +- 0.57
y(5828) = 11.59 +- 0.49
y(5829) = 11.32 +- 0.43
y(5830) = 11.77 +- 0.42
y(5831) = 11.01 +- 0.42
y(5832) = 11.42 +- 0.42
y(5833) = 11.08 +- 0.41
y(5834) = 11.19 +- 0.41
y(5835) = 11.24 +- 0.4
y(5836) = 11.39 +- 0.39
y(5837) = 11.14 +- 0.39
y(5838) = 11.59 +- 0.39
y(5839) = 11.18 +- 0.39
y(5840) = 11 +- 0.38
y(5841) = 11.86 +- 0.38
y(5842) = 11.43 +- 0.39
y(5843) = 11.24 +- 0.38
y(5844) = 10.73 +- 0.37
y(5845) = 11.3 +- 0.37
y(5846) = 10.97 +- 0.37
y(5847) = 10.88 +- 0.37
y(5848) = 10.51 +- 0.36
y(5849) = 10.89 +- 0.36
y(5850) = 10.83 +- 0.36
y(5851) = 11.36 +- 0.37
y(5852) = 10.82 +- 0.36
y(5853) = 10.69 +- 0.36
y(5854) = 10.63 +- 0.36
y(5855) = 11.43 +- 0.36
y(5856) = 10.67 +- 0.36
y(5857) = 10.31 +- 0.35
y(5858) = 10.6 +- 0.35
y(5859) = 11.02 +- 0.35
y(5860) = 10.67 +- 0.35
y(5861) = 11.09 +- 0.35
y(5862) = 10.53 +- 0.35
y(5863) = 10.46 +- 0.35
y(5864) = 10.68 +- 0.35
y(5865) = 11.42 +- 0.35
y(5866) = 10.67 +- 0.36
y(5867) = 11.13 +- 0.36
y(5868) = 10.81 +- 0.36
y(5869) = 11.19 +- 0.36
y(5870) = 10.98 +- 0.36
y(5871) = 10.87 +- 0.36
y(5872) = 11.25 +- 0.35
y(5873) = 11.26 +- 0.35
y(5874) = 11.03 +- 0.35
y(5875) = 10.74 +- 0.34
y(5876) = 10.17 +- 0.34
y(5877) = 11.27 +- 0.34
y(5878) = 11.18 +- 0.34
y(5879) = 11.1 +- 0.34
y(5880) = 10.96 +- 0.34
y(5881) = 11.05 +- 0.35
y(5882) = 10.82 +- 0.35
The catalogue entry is 11.2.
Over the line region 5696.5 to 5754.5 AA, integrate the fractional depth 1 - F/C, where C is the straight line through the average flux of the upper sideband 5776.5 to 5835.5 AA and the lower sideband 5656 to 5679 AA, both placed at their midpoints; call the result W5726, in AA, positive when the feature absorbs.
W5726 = -0.5 AA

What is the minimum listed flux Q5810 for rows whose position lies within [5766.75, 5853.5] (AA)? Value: 9.849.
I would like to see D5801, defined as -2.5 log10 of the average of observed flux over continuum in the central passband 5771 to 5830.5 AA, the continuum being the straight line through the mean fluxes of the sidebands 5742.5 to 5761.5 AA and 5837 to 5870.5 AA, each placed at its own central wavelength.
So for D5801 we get -0.01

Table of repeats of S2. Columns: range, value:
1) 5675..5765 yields 11.2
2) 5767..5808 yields 11.2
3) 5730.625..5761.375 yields 11.2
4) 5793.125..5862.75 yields 11.1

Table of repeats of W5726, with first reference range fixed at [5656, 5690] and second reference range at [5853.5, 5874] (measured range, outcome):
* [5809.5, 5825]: -0.4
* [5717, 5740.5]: -0.3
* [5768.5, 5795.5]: -0.8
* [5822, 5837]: -0.5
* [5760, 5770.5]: -0.4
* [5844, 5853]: 0.0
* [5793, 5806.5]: -0.1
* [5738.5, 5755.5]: -0.3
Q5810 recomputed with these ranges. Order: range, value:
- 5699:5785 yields 10.06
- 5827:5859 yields 10.31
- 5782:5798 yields 10.54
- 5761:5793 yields 10.78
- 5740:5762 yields 10.42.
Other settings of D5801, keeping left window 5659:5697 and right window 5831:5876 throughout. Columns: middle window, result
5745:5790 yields -0.02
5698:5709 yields 0.01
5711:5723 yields -0.01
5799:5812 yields -0.01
